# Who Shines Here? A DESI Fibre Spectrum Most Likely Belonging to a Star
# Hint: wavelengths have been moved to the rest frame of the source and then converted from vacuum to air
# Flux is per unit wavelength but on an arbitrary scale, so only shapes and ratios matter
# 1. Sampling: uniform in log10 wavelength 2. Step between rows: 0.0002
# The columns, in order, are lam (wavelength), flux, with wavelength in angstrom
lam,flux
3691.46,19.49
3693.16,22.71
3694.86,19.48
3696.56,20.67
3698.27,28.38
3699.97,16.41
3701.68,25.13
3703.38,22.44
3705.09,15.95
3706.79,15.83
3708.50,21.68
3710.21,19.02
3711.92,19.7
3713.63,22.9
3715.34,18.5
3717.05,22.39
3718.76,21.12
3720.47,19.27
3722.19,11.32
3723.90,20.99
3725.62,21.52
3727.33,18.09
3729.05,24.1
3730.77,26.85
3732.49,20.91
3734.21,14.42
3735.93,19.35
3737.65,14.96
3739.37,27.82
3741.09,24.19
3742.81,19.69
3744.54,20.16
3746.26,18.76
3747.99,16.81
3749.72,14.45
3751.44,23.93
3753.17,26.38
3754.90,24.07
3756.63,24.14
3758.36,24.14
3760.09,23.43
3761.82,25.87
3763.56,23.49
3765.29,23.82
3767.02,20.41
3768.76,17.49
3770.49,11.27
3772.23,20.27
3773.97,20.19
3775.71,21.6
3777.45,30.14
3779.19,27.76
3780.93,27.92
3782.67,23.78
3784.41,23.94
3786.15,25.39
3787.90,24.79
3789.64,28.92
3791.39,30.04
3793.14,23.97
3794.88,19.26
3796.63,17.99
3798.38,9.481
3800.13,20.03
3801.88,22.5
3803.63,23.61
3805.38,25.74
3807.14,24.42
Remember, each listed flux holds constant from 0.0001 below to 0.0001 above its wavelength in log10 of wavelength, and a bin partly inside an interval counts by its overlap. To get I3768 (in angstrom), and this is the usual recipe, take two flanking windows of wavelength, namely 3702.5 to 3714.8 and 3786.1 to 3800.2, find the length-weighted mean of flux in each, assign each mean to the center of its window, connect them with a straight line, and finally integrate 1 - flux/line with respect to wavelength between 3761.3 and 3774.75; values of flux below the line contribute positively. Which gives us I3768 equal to 0.7 angstrom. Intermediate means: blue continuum 19.6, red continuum 22.1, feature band 20.2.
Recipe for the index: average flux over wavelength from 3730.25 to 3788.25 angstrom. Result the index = 22.1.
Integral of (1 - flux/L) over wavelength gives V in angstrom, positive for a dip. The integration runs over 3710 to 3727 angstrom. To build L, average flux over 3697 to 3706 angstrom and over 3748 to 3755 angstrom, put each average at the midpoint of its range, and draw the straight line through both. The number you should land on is 1.5 angstrom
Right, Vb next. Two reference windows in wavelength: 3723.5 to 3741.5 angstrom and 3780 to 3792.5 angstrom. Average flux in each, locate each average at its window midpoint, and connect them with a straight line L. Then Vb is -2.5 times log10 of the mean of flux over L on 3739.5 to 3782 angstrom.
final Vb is 0.08 mag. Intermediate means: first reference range 21.1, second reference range 26.4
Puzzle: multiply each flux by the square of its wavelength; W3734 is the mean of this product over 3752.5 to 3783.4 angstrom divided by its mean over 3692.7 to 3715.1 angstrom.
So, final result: 1.16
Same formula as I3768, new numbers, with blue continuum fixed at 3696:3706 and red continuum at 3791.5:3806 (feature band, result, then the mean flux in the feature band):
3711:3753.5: 1.96 angstrom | 20.3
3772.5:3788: -2.97 angstrom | 24.9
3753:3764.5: -1.82 angstrom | 24.4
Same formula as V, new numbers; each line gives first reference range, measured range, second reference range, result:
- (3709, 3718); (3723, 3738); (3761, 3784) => 0.61 angstrom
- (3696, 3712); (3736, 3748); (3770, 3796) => 0.92 angstrom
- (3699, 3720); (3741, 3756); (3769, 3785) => 0.58 angstrom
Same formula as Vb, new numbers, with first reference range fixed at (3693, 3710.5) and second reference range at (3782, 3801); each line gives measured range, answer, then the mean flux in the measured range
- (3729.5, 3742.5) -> 0.01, 21.2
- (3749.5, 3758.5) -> -0.08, 23.4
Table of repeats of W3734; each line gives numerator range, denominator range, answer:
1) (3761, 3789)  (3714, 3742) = 1.16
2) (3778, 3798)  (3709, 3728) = 1.30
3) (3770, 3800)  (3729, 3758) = 1.10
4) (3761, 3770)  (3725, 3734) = 1.02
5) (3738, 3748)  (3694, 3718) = 1.05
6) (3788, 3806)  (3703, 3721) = 1.17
